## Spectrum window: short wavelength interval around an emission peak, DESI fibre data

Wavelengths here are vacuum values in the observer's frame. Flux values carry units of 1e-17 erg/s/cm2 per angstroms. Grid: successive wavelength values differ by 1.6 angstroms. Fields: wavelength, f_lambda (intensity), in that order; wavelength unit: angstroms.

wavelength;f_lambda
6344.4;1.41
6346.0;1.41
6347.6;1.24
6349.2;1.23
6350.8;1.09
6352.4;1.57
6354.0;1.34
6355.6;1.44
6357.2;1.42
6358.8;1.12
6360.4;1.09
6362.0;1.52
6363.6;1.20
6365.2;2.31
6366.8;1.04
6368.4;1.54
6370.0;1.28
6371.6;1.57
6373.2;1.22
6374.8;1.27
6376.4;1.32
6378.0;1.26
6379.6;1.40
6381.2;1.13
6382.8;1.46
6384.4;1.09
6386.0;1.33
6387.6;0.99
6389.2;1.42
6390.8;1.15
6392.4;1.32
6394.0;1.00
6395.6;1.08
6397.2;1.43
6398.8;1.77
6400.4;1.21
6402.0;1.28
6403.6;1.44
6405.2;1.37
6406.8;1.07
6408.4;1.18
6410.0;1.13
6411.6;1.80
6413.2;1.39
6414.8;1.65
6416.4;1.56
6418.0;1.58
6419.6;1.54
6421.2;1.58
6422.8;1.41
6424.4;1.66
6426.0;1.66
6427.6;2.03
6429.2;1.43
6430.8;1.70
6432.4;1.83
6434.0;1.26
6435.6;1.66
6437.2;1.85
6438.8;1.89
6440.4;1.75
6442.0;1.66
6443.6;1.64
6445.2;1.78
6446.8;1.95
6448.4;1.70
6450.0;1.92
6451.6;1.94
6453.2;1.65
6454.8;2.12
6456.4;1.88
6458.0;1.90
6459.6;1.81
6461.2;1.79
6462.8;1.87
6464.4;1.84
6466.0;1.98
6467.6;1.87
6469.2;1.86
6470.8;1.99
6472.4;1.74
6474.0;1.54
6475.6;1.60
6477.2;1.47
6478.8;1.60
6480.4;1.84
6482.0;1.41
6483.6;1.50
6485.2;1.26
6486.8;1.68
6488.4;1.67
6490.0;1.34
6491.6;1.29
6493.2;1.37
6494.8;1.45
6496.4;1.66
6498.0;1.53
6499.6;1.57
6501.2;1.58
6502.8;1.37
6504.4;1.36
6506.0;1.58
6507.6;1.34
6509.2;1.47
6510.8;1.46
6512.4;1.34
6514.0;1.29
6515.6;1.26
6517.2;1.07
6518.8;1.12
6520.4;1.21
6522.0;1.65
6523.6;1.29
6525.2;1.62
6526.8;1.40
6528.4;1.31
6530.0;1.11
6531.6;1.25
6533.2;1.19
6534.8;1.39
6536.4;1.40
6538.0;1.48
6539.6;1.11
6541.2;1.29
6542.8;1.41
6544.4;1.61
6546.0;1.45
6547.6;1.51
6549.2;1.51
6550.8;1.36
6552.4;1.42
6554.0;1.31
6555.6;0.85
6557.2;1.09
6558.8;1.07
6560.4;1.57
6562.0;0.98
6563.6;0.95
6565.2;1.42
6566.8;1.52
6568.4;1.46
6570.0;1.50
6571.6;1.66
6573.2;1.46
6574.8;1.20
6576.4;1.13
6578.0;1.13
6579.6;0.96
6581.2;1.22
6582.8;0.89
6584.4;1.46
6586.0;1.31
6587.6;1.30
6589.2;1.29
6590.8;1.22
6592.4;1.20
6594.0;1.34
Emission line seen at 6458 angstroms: Mg II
